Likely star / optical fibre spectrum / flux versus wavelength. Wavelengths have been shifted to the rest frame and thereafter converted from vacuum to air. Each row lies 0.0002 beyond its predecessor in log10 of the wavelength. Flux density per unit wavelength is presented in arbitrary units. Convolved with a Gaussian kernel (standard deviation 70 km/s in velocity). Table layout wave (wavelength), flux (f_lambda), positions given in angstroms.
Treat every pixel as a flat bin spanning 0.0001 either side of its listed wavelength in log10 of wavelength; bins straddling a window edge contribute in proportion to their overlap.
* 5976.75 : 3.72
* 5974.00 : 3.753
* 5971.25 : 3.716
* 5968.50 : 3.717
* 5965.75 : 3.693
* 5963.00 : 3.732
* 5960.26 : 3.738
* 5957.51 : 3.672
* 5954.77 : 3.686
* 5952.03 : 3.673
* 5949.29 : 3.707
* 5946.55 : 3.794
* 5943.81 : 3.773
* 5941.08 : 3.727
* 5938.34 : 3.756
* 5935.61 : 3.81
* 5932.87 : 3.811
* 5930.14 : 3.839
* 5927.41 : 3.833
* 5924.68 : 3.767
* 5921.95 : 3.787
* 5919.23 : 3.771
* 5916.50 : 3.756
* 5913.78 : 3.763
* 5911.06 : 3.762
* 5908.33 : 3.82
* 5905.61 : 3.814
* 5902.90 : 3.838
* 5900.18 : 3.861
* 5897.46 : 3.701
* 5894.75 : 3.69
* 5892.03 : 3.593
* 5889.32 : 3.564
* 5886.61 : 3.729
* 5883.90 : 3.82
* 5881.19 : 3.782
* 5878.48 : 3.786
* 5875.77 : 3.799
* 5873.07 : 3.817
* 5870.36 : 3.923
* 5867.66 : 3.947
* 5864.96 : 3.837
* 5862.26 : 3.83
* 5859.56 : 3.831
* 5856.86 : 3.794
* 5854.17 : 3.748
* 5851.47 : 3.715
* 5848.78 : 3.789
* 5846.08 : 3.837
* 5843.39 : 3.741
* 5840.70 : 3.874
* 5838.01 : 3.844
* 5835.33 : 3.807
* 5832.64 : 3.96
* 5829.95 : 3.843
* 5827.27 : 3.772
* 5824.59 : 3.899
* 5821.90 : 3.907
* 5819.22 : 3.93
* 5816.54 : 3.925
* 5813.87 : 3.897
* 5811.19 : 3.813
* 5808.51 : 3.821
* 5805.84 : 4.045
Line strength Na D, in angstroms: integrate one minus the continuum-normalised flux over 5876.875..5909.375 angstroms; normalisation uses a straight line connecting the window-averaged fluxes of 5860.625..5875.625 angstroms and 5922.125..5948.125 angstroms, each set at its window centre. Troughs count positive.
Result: 0.7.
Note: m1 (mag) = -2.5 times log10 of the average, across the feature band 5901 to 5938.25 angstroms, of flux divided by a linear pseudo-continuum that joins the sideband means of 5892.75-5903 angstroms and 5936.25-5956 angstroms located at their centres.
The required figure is -0.02 mag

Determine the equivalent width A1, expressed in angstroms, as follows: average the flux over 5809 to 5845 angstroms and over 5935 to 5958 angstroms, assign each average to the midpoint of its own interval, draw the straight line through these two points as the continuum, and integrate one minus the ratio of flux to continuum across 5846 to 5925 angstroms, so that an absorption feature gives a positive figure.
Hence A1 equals 0.36 angstroms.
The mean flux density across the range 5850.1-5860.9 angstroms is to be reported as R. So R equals 3.77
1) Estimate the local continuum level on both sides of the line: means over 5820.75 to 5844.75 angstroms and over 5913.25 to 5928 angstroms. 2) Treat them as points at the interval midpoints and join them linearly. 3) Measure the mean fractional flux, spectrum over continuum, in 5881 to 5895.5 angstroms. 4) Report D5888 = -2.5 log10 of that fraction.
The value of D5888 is 0.03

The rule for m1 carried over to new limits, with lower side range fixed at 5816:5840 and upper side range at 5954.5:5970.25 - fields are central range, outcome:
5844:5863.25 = 0.02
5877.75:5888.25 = 0.01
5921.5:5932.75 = -0.02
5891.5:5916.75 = 0.00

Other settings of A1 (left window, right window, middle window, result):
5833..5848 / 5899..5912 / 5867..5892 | 0.3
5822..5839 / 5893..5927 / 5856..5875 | -0.2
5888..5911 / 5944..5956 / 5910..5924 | -0.1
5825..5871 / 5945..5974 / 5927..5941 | -0.2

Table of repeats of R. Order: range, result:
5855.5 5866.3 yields 3.82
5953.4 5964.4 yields 3.71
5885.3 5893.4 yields 3.63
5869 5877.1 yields 3.85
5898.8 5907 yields 3.84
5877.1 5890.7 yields 3.74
